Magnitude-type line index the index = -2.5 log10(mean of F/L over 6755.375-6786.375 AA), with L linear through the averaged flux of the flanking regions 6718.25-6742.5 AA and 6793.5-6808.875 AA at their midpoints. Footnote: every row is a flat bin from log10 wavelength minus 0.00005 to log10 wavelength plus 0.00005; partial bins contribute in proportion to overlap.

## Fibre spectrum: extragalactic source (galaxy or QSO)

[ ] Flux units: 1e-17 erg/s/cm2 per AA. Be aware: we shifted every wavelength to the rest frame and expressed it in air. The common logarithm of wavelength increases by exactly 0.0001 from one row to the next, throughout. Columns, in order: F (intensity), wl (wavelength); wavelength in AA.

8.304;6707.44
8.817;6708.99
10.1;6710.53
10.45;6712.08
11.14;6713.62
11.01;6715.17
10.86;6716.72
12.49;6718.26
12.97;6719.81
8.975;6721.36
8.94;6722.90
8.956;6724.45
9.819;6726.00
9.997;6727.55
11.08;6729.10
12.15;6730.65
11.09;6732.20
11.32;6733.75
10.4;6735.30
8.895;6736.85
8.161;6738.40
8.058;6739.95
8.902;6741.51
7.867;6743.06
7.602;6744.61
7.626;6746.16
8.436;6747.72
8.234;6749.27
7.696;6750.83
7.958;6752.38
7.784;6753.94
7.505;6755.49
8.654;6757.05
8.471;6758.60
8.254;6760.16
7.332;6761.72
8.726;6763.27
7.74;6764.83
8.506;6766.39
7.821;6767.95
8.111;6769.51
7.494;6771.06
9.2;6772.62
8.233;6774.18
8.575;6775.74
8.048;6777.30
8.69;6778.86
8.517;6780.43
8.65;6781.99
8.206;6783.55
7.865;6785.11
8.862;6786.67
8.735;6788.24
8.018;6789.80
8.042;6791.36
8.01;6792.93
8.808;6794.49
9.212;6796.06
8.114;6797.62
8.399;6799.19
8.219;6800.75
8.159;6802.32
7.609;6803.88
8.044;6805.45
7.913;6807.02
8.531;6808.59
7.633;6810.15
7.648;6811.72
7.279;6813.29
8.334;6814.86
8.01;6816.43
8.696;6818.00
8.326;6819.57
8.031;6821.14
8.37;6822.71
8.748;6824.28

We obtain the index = 0.10 mag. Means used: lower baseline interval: 10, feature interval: 8.26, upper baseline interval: 8.29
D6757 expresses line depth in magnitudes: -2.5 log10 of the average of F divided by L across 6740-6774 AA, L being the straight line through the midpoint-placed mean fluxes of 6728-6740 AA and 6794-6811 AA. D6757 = 0.18 mag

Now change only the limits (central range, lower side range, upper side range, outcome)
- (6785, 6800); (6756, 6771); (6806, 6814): -0.066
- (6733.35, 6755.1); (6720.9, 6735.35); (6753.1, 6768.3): 0.097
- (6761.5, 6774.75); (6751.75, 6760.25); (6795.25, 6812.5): -0.008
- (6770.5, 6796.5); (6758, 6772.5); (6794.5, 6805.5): -0.027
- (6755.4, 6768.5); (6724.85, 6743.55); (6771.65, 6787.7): 0.108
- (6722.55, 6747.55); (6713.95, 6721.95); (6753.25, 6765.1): 0.064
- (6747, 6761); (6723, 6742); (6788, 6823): 0.158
